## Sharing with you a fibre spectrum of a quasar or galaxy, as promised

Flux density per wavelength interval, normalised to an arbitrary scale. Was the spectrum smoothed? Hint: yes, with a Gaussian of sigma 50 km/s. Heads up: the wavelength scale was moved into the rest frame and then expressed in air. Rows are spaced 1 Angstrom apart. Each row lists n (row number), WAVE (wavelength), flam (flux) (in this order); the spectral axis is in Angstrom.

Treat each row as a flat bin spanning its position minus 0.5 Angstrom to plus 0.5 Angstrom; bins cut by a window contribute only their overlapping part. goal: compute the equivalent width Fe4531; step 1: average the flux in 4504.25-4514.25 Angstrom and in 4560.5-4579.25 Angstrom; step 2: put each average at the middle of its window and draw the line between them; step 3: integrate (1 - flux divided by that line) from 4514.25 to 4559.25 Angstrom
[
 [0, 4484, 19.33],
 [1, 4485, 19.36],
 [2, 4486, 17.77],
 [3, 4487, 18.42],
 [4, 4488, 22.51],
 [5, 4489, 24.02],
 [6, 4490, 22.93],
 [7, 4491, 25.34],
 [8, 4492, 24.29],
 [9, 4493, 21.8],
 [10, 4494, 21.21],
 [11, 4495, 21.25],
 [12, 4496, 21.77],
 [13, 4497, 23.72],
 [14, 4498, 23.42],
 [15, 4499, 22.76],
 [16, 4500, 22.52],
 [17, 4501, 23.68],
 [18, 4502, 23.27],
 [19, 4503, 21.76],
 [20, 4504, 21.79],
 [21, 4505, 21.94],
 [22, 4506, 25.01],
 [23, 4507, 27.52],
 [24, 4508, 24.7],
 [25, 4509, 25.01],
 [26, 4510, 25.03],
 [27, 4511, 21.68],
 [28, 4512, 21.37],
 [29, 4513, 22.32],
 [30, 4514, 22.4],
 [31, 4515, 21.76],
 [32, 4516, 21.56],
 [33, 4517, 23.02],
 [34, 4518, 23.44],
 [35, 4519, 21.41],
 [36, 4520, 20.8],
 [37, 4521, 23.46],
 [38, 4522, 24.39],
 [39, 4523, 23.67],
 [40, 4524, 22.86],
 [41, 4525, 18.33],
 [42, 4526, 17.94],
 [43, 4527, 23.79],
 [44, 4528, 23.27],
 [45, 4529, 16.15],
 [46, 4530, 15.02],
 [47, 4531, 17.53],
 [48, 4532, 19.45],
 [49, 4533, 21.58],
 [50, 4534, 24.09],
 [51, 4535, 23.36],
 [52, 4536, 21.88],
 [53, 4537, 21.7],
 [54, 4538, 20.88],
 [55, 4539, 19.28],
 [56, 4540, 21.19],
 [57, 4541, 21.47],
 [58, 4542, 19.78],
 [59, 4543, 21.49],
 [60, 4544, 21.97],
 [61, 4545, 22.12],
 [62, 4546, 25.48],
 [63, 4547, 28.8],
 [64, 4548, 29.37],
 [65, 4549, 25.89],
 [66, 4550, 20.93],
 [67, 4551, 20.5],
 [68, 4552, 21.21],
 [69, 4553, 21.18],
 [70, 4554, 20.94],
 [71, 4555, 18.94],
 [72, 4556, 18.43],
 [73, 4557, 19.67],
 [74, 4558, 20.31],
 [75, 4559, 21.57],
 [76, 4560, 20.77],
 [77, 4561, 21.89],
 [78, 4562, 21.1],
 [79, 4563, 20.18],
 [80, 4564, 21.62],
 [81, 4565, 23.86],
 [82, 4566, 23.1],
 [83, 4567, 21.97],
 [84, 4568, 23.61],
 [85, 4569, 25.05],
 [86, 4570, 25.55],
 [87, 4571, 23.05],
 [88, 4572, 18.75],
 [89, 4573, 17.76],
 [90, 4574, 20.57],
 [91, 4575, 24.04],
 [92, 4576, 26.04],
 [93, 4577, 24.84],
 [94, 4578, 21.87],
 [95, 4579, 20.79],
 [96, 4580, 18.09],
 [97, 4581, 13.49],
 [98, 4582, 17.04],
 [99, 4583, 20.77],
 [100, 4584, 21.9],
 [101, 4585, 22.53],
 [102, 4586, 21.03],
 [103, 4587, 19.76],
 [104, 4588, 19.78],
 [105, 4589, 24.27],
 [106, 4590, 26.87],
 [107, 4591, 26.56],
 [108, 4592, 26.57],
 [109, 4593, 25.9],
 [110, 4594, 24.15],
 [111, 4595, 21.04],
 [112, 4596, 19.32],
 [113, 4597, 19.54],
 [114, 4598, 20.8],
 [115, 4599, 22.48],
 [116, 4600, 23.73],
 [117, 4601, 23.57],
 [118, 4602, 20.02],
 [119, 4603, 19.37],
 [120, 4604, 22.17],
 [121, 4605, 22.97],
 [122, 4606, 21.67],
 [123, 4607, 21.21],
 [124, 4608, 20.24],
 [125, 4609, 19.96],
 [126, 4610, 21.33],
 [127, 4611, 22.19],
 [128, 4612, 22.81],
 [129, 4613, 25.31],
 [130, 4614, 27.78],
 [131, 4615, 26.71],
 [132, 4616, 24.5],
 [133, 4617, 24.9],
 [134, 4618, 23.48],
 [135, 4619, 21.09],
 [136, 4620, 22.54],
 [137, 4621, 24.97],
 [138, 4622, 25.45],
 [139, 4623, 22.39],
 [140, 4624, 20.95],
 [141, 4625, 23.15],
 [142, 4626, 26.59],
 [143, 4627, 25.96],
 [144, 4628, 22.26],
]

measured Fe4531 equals 2.93 Angstrom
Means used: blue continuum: 23.7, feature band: 21.6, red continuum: 22.4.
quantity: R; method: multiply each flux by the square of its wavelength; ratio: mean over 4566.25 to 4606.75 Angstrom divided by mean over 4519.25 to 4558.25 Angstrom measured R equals 1.04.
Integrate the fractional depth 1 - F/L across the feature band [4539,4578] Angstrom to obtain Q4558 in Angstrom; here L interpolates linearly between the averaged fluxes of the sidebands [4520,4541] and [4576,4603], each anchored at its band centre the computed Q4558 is -1.5 Angstrom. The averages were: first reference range 21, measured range 22.2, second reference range 21.8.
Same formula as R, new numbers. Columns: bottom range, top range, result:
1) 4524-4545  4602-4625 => 1.15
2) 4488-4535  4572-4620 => 1.03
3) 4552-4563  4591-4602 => 1.13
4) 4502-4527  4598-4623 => 1.05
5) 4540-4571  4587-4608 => 1.03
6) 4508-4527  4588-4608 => 1.05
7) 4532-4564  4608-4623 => 1.11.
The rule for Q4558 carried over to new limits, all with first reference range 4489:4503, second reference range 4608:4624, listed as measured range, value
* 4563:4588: 2.0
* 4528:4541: 1.6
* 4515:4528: 0.5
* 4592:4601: 0.4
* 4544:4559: 0.5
